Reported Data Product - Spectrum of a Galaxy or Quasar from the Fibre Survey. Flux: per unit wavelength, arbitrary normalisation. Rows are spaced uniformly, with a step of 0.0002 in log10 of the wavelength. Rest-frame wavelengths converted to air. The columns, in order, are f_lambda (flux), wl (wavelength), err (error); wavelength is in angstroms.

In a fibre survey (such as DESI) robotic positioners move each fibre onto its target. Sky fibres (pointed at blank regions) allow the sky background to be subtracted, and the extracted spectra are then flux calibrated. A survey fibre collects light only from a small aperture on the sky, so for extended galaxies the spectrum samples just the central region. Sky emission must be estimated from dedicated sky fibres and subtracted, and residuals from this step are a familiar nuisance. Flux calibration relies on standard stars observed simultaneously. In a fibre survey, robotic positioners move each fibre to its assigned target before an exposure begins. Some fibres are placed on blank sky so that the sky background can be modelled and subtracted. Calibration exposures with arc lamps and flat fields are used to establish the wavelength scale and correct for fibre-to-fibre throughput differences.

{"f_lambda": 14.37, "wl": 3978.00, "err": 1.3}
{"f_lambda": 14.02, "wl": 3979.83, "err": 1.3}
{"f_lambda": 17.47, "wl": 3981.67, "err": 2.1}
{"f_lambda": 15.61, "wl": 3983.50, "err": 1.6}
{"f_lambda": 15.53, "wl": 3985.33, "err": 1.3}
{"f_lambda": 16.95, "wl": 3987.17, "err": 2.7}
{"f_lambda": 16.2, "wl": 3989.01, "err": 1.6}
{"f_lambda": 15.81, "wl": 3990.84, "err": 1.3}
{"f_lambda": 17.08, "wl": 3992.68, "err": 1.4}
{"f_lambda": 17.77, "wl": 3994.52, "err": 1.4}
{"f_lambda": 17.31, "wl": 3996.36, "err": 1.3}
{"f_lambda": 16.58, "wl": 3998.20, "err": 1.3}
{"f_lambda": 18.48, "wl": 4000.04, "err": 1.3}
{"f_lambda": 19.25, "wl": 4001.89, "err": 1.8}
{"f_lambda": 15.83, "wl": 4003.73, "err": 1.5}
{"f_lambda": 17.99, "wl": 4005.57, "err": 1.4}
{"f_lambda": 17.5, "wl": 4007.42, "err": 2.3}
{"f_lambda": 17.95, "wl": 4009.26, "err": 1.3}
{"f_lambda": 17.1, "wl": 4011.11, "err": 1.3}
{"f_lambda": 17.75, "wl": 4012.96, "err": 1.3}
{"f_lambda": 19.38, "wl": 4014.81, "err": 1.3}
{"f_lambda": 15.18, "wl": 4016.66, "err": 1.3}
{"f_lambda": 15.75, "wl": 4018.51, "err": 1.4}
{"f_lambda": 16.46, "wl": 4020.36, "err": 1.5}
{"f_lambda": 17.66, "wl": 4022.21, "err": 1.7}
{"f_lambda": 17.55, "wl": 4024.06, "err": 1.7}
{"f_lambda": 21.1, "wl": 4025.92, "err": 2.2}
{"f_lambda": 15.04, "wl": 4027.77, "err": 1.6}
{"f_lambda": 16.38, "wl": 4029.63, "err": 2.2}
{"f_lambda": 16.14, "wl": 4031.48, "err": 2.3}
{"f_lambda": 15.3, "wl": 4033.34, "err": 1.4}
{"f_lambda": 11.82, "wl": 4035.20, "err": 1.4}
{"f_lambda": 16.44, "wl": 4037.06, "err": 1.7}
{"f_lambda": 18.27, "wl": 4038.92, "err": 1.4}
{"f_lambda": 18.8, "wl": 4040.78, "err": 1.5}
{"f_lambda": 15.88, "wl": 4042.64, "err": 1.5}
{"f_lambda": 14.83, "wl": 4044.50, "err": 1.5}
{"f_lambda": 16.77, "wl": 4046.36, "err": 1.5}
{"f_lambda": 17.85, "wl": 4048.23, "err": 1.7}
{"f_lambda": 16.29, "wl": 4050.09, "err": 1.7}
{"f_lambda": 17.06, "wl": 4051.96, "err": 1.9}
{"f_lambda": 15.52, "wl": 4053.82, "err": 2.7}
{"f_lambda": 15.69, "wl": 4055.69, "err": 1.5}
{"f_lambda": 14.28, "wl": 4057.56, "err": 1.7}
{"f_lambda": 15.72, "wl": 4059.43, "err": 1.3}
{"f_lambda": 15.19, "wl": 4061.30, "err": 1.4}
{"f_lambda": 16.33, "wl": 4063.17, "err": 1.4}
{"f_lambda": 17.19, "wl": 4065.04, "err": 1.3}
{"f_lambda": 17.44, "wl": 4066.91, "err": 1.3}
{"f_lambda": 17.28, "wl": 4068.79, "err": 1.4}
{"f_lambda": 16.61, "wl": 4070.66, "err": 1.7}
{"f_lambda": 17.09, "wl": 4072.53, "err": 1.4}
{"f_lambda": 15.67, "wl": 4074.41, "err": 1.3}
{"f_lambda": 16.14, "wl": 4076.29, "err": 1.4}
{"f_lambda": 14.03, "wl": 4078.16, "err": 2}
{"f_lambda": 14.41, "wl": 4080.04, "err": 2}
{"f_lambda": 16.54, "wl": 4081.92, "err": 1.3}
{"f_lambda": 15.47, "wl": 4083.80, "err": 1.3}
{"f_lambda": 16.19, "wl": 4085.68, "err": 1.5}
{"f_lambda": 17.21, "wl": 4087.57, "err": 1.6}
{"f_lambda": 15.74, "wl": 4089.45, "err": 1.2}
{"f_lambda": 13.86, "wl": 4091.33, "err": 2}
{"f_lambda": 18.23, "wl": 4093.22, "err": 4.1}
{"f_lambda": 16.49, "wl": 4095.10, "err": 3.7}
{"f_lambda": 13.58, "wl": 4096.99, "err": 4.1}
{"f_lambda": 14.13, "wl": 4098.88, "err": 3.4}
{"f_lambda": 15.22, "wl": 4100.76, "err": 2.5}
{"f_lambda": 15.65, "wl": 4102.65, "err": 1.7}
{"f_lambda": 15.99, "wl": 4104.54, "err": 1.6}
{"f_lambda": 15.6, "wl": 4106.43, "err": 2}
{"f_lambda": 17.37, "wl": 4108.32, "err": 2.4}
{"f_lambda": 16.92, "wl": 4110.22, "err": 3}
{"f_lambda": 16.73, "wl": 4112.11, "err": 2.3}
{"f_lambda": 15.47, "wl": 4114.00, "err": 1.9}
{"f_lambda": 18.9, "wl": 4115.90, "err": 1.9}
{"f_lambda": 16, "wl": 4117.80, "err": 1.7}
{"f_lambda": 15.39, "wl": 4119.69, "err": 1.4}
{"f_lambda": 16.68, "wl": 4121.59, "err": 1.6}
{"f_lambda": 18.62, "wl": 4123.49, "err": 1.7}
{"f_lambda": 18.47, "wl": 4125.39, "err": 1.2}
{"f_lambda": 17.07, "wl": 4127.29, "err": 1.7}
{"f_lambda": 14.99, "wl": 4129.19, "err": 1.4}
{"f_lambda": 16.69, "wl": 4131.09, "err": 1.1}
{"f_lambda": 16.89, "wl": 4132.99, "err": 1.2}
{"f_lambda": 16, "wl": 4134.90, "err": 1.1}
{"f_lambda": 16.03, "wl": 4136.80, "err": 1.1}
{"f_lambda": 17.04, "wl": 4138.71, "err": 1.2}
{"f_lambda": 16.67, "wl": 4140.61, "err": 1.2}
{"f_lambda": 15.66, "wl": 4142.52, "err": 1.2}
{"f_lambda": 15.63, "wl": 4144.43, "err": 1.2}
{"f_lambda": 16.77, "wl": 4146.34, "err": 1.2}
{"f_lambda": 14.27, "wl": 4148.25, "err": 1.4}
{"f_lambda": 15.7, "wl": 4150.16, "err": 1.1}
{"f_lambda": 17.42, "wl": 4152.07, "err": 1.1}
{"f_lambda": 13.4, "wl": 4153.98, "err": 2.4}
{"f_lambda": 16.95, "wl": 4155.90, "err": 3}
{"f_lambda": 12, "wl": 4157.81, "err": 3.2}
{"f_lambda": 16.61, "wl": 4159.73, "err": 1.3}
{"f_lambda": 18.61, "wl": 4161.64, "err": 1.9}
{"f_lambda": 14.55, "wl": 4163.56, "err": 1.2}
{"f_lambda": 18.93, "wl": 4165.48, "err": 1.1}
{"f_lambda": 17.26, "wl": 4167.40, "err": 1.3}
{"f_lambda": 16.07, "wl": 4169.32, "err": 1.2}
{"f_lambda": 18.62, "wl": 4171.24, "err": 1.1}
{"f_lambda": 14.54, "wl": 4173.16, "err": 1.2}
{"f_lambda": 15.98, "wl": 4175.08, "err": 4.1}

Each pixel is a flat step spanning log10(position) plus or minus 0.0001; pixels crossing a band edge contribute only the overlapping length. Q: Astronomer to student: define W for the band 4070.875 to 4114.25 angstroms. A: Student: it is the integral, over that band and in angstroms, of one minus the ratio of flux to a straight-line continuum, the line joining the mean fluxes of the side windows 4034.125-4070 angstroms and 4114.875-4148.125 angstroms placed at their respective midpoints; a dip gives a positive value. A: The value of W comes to 1.58 angstroms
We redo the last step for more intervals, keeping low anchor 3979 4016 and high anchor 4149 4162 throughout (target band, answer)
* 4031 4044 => 0.52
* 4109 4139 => -1.50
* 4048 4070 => 0.33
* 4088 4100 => 0.59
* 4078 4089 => 0.37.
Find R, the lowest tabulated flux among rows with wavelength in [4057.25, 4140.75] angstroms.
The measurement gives 13.58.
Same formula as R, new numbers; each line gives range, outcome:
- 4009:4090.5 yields 11.82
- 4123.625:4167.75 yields 12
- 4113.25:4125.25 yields 15.39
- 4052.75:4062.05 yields 14.28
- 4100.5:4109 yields 15.22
